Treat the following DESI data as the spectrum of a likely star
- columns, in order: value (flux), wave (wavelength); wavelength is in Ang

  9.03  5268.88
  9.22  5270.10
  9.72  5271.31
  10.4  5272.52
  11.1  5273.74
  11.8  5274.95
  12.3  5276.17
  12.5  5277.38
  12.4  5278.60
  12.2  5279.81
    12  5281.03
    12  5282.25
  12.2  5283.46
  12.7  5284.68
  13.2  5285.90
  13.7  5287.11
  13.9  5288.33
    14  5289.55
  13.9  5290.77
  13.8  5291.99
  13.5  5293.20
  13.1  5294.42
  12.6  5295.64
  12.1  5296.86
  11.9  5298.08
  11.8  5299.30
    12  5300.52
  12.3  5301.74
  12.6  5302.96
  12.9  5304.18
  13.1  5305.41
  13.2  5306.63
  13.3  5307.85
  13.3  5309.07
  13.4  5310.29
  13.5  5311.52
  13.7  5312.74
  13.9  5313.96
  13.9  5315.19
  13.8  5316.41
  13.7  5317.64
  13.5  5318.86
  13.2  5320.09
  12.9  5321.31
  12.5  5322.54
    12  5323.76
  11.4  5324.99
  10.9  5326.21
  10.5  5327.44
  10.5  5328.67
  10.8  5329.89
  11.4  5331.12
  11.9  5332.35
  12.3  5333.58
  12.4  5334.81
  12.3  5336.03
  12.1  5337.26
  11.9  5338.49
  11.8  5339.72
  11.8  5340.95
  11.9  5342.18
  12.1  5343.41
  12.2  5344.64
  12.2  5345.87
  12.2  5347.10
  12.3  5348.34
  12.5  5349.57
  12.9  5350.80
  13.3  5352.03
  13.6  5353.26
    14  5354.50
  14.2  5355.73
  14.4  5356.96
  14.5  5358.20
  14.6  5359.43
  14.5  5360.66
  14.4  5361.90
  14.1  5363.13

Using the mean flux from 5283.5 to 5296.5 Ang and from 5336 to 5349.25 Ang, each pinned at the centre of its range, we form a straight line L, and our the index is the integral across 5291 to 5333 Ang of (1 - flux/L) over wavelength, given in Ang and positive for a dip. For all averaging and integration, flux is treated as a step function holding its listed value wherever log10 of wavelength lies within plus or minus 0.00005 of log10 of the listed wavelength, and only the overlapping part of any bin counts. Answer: 0.6 Ang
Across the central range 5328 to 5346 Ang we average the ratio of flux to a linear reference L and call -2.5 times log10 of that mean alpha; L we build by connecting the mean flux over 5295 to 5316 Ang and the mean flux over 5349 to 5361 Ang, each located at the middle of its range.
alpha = 0.14 mag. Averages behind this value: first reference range 12.9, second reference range 13.8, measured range 11.8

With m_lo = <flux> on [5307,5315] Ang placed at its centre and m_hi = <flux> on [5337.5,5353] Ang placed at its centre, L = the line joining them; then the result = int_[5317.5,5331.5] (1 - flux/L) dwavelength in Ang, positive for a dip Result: 1.24 Ang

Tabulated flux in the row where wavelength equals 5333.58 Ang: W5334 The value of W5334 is 12.3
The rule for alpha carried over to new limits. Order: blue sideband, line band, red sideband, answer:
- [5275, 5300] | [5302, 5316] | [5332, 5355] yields -0.06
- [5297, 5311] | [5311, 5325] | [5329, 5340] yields -0.08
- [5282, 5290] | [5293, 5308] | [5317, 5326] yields 0.03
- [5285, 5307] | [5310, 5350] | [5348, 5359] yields 0.08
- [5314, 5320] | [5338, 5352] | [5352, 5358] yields 0.14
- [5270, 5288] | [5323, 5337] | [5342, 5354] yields 0.08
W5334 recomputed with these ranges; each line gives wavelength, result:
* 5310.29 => 13.4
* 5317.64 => 13.7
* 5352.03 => 13.3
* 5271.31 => 9.72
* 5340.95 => 11.8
